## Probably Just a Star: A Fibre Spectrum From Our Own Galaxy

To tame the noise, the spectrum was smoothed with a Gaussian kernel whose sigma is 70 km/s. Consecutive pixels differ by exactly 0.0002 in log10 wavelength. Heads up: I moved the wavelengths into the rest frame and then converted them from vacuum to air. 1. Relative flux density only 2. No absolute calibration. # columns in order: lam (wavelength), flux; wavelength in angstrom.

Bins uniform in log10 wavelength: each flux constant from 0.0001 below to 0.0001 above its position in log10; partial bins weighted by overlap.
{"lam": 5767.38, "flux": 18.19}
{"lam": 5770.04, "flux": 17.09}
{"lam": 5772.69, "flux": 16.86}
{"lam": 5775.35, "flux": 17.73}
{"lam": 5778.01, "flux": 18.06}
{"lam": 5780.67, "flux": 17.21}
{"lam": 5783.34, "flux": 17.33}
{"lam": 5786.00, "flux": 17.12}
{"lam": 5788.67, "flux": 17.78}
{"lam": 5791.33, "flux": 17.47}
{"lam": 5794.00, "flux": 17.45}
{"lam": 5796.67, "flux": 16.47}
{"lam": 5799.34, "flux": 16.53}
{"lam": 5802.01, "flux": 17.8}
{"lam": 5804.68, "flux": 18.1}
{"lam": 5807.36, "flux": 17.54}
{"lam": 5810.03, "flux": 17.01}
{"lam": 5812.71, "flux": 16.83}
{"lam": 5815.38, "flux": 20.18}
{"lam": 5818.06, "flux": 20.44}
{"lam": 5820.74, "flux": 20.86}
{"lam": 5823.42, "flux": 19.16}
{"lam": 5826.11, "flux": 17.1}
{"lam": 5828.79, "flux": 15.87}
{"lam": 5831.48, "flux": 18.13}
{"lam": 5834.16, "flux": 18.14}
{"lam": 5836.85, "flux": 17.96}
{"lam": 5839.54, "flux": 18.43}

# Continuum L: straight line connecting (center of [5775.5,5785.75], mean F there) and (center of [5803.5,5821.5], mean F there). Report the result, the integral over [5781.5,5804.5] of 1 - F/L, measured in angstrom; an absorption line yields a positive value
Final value 0.85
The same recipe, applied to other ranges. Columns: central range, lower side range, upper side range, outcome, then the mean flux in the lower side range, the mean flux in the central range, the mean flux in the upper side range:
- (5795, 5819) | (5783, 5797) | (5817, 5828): 0.63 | 17.3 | 17.8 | 19.2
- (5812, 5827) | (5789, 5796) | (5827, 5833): -1.83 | 17.4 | 19.2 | 17.1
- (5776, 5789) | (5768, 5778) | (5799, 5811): -0.04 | 17.4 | 17.5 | 17.5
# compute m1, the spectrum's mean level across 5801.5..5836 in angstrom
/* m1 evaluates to 18.2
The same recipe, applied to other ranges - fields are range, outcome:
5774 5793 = 17.5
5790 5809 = 17.3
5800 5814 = 17.4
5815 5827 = 19.6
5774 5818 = 17.6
